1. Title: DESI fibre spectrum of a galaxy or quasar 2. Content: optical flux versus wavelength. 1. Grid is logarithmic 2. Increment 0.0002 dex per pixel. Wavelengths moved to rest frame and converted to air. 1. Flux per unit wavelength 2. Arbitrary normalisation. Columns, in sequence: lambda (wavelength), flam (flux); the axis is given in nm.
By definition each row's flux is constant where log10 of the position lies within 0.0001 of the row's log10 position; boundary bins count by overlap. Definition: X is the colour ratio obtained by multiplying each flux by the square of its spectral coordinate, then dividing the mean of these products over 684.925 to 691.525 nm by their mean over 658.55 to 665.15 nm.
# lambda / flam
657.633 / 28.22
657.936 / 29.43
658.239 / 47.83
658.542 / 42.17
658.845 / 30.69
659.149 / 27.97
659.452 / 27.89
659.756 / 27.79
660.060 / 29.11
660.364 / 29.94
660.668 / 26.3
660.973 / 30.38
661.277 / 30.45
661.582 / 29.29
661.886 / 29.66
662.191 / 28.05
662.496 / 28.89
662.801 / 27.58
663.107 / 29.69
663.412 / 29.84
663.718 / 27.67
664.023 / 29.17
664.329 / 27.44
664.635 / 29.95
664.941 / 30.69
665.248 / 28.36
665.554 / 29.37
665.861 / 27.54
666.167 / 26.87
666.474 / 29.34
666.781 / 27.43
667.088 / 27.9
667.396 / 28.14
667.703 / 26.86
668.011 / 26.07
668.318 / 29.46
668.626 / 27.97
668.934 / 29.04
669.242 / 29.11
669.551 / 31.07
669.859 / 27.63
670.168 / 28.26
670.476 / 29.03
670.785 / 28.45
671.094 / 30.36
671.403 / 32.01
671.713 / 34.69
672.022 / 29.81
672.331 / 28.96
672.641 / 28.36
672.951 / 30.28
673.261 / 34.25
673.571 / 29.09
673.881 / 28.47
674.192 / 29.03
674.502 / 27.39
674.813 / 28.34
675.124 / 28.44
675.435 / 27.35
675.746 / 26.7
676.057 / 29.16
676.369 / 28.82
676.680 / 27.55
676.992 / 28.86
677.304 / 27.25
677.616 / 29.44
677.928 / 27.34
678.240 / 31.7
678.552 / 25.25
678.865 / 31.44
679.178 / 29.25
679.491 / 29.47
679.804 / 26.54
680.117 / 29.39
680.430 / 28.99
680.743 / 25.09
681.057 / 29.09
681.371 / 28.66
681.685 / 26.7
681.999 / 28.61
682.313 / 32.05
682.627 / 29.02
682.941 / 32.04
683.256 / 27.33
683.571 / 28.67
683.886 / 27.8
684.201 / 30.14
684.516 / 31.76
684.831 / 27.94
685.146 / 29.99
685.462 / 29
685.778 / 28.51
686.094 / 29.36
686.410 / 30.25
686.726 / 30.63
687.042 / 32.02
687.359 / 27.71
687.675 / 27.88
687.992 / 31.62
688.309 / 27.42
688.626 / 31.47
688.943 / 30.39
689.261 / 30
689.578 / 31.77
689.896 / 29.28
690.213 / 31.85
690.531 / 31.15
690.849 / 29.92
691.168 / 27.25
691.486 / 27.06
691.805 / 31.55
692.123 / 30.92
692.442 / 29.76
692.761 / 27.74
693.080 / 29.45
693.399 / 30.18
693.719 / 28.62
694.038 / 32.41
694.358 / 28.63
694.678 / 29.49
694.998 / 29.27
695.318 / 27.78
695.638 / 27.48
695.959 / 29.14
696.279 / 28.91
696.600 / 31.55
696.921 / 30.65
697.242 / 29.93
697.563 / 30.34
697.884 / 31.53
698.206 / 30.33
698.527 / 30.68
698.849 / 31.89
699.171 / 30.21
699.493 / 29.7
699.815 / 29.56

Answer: 1.1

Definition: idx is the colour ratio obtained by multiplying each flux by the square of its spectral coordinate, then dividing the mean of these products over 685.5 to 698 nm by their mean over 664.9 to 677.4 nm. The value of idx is 1.1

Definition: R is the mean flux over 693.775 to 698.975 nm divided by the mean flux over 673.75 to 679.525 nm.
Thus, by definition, 1.05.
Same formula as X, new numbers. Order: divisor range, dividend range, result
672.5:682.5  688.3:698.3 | 1.09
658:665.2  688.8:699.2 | 1.09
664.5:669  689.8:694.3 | 1.13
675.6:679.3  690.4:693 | 1.07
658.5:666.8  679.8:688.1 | 1.07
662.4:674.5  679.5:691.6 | 1.06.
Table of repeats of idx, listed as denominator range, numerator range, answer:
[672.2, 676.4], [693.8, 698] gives 1.10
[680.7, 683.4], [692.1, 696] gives 1.05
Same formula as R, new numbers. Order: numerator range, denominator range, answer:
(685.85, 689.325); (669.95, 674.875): 1.00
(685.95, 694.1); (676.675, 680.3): 1.04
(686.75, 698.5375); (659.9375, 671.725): 1.03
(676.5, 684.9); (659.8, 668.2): 1.01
